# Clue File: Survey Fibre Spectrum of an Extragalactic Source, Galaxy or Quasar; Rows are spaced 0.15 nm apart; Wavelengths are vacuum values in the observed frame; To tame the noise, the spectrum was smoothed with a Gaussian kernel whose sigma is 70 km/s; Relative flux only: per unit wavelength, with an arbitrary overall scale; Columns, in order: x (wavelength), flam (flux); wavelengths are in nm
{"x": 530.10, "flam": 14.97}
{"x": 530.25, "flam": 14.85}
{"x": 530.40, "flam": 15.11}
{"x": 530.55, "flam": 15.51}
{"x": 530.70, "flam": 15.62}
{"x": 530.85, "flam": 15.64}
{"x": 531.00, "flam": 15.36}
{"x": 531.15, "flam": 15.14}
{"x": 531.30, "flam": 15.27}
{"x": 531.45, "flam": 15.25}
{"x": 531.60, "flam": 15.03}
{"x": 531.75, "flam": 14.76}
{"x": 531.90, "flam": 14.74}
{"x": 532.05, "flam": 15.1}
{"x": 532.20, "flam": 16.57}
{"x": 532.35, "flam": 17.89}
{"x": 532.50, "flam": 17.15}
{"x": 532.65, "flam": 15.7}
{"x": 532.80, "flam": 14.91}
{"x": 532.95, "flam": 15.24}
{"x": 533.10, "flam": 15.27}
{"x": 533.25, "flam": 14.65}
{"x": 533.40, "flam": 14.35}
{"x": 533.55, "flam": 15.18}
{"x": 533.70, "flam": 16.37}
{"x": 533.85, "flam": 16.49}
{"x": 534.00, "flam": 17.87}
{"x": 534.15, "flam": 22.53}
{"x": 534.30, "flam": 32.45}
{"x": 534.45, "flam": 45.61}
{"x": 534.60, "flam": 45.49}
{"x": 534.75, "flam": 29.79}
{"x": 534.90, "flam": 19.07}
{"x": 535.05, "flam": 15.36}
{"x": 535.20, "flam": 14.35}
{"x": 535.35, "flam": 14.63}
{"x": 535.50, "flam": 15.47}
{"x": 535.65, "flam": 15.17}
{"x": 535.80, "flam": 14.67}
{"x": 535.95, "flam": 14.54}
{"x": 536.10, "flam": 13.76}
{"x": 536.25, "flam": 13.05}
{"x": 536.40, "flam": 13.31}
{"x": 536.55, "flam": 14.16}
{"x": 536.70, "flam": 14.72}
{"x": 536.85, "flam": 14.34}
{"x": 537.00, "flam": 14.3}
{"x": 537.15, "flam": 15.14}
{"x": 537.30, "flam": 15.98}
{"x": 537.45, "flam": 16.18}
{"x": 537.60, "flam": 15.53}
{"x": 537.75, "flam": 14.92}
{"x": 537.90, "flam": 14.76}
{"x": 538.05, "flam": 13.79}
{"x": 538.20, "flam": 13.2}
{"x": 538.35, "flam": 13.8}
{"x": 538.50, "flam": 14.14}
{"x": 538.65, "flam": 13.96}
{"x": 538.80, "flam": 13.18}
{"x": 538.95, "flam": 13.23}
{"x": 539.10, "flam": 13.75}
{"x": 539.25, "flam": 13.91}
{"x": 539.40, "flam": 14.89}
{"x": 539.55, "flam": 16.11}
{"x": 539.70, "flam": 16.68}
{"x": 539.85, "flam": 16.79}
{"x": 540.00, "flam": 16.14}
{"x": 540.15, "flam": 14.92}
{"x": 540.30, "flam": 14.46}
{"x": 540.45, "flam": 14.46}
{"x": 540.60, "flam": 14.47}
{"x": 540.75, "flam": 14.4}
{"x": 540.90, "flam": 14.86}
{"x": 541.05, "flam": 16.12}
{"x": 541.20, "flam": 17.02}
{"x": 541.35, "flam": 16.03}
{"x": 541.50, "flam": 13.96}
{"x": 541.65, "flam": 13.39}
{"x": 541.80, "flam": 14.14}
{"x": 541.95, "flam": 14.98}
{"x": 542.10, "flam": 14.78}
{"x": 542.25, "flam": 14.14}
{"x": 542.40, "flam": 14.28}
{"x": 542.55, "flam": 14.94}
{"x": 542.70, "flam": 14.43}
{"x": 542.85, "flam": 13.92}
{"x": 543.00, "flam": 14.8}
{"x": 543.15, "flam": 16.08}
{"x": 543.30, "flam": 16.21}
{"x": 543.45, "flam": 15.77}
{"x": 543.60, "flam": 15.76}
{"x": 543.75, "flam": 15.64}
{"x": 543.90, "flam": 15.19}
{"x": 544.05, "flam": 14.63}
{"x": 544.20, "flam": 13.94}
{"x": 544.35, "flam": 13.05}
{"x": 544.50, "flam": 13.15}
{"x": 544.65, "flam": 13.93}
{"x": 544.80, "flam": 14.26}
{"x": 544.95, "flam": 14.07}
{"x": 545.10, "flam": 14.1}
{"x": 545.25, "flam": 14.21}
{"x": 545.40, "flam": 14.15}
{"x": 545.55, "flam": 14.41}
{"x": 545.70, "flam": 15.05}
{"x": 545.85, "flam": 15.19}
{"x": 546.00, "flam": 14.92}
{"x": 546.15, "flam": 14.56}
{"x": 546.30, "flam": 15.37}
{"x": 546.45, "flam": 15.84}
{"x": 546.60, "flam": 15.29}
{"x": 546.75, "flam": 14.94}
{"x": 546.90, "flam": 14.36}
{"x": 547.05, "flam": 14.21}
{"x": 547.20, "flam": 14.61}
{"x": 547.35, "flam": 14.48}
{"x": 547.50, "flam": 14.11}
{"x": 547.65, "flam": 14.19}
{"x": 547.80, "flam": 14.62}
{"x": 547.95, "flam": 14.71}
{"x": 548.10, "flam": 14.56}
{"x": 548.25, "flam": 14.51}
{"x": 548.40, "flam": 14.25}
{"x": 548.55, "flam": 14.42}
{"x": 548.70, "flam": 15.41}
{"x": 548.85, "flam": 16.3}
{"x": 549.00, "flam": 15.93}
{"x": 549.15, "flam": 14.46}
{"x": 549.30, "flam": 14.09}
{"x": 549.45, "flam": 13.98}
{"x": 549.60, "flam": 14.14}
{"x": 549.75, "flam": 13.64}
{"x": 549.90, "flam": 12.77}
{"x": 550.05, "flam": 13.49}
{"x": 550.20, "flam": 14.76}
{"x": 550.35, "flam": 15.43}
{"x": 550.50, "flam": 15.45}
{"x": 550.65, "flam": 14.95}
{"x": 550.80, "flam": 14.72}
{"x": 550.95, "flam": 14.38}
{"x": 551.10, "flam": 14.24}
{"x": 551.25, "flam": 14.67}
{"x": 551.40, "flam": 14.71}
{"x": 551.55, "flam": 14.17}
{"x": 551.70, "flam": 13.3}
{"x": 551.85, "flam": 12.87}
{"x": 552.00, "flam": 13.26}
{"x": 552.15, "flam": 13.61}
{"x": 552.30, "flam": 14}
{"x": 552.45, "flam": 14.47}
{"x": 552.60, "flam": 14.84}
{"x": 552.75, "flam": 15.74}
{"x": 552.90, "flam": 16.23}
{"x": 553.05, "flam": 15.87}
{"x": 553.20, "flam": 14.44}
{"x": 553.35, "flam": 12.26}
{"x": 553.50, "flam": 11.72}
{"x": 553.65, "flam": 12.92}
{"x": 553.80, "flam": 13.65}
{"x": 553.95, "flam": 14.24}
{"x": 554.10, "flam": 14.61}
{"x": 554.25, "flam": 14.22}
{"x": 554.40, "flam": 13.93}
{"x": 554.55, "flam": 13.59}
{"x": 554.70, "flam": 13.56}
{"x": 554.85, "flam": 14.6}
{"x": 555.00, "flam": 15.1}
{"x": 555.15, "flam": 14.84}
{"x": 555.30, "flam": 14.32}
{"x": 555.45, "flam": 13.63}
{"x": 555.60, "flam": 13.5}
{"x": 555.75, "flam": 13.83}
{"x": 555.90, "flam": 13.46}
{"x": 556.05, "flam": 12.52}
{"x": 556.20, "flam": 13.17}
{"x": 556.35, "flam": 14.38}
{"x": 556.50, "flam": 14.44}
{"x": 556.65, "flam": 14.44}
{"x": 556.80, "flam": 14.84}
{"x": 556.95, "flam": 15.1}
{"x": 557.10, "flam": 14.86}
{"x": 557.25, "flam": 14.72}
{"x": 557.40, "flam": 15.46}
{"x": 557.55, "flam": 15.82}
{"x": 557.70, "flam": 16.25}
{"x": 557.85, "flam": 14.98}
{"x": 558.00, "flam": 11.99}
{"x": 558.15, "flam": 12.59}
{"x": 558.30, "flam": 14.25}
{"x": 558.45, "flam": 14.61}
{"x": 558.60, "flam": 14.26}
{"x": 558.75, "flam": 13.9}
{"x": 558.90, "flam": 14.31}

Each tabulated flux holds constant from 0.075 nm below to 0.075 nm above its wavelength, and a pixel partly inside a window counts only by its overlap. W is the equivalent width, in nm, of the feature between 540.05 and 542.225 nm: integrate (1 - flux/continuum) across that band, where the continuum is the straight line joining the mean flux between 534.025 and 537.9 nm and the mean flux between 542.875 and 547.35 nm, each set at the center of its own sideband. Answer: 0.221 nm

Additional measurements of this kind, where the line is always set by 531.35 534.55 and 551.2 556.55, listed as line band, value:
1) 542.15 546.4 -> 0.37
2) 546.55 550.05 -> 0.16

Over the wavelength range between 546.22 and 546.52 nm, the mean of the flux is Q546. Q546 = 15.6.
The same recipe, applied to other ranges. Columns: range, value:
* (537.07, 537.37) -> 15.5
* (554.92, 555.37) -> 14.8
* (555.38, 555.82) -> 13.7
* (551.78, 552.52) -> 13.6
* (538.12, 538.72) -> 13.8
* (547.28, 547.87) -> 14.3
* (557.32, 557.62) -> 15.6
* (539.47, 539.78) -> 16.4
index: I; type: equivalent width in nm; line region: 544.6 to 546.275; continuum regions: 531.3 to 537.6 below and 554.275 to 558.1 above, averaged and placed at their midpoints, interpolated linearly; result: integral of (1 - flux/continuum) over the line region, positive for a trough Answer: 0.16 nm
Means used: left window 17.7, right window 14.3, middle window 14.5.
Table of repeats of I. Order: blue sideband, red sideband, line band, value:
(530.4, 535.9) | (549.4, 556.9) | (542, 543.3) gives 0.12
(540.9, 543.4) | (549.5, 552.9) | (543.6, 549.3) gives 0.00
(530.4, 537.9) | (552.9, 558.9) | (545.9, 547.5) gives 0.07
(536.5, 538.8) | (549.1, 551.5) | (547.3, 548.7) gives -0.01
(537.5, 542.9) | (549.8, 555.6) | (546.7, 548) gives 0.00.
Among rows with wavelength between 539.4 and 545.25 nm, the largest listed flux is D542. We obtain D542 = 17.02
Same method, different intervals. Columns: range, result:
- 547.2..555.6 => 16.3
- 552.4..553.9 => 16.23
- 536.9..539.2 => 16.18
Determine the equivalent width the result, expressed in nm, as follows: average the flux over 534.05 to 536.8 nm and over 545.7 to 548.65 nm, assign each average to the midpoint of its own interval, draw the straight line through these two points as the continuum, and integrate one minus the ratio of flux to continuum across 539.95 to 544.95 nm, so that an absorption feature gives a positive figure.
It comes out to 0.65 nm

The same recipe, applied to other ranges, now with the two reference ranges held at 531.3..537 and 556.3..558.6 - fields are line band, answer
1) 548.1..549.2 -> 0.06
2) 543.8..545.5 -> 0.24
